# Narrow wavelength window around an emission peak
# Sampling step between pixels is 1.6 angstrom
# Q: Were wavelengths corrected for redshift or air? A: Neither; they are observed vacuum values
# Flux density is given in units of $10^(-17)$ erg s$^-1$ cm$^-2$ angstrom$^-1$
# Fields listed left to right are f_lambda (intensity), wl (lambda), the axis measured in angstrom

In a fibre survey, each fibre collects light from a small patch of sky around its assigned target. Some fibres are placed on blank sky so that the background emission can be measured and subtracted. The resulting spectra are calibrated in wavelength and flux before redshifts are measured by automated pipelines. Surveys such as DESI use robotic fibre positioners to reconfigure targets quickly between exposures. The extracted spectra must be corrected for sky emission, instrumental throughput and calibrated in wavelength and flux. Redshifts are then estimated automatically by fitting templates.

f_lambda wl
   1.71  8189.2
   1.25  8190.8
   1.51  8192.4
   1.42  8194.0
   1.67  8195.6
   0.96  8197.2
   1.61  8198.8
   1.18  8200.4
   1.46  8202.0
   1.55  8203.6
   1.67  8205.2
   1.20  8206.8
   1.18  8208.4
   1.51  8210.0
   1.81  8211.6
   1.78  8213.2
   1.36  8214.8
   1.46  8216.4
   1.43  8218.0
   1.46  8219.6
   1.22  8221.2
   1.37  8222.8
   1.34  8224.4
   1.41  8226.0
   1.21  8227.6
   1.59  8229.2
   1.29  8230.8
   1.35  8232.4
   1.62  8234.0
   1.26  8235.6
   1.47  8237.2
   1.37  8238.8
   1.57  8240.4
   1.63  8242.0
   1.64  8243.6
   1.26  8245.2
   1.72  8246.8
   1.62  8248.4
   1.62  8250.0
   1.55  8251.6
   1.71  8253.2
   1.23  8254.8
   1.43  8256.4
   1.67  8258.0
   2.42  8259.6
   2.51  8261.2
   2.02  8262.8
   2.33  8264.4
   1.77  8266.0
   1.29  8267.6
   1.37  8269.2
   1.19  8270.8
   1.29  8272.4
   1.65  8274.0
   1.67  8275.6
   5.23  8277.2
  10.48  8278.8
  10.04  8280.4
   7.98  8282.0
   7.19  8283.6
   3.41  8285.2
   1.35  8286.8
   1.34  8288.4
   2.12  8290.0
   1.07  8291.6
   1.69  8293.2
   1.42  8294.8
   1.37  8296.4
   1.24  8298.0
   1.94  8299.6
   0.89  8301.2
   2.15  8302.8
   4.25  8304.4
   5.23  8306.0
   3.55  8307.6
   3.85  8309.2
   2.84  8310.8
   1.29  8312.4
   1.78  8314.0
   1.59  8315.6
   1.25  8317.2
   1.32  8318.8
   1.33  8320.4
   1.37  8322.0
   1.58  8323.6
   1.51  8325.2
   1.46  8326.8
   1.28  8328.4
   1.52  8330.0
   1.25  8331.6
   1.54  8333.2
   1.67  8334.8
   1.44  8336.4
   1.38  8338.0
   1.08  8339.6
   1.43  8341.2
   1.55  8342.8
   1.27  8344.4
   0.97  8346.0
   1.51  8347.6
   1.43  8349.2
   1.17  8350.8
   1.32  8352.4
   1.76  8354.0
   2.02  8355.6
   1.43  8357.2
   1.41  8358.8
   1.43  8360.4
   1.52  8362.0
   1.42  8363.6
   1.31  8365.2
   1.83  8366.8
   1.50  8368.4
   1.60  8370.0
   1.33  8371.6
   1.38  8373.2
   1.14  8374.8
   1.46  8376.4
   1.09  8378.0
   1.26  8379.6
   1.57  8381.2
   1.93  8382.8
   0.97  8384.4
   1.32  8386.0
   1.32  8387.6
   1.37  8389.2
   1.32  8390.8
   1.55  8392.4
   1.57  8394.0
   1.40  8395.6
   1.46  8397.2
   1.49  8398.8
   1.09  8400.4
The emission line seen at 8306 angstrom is [N II]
